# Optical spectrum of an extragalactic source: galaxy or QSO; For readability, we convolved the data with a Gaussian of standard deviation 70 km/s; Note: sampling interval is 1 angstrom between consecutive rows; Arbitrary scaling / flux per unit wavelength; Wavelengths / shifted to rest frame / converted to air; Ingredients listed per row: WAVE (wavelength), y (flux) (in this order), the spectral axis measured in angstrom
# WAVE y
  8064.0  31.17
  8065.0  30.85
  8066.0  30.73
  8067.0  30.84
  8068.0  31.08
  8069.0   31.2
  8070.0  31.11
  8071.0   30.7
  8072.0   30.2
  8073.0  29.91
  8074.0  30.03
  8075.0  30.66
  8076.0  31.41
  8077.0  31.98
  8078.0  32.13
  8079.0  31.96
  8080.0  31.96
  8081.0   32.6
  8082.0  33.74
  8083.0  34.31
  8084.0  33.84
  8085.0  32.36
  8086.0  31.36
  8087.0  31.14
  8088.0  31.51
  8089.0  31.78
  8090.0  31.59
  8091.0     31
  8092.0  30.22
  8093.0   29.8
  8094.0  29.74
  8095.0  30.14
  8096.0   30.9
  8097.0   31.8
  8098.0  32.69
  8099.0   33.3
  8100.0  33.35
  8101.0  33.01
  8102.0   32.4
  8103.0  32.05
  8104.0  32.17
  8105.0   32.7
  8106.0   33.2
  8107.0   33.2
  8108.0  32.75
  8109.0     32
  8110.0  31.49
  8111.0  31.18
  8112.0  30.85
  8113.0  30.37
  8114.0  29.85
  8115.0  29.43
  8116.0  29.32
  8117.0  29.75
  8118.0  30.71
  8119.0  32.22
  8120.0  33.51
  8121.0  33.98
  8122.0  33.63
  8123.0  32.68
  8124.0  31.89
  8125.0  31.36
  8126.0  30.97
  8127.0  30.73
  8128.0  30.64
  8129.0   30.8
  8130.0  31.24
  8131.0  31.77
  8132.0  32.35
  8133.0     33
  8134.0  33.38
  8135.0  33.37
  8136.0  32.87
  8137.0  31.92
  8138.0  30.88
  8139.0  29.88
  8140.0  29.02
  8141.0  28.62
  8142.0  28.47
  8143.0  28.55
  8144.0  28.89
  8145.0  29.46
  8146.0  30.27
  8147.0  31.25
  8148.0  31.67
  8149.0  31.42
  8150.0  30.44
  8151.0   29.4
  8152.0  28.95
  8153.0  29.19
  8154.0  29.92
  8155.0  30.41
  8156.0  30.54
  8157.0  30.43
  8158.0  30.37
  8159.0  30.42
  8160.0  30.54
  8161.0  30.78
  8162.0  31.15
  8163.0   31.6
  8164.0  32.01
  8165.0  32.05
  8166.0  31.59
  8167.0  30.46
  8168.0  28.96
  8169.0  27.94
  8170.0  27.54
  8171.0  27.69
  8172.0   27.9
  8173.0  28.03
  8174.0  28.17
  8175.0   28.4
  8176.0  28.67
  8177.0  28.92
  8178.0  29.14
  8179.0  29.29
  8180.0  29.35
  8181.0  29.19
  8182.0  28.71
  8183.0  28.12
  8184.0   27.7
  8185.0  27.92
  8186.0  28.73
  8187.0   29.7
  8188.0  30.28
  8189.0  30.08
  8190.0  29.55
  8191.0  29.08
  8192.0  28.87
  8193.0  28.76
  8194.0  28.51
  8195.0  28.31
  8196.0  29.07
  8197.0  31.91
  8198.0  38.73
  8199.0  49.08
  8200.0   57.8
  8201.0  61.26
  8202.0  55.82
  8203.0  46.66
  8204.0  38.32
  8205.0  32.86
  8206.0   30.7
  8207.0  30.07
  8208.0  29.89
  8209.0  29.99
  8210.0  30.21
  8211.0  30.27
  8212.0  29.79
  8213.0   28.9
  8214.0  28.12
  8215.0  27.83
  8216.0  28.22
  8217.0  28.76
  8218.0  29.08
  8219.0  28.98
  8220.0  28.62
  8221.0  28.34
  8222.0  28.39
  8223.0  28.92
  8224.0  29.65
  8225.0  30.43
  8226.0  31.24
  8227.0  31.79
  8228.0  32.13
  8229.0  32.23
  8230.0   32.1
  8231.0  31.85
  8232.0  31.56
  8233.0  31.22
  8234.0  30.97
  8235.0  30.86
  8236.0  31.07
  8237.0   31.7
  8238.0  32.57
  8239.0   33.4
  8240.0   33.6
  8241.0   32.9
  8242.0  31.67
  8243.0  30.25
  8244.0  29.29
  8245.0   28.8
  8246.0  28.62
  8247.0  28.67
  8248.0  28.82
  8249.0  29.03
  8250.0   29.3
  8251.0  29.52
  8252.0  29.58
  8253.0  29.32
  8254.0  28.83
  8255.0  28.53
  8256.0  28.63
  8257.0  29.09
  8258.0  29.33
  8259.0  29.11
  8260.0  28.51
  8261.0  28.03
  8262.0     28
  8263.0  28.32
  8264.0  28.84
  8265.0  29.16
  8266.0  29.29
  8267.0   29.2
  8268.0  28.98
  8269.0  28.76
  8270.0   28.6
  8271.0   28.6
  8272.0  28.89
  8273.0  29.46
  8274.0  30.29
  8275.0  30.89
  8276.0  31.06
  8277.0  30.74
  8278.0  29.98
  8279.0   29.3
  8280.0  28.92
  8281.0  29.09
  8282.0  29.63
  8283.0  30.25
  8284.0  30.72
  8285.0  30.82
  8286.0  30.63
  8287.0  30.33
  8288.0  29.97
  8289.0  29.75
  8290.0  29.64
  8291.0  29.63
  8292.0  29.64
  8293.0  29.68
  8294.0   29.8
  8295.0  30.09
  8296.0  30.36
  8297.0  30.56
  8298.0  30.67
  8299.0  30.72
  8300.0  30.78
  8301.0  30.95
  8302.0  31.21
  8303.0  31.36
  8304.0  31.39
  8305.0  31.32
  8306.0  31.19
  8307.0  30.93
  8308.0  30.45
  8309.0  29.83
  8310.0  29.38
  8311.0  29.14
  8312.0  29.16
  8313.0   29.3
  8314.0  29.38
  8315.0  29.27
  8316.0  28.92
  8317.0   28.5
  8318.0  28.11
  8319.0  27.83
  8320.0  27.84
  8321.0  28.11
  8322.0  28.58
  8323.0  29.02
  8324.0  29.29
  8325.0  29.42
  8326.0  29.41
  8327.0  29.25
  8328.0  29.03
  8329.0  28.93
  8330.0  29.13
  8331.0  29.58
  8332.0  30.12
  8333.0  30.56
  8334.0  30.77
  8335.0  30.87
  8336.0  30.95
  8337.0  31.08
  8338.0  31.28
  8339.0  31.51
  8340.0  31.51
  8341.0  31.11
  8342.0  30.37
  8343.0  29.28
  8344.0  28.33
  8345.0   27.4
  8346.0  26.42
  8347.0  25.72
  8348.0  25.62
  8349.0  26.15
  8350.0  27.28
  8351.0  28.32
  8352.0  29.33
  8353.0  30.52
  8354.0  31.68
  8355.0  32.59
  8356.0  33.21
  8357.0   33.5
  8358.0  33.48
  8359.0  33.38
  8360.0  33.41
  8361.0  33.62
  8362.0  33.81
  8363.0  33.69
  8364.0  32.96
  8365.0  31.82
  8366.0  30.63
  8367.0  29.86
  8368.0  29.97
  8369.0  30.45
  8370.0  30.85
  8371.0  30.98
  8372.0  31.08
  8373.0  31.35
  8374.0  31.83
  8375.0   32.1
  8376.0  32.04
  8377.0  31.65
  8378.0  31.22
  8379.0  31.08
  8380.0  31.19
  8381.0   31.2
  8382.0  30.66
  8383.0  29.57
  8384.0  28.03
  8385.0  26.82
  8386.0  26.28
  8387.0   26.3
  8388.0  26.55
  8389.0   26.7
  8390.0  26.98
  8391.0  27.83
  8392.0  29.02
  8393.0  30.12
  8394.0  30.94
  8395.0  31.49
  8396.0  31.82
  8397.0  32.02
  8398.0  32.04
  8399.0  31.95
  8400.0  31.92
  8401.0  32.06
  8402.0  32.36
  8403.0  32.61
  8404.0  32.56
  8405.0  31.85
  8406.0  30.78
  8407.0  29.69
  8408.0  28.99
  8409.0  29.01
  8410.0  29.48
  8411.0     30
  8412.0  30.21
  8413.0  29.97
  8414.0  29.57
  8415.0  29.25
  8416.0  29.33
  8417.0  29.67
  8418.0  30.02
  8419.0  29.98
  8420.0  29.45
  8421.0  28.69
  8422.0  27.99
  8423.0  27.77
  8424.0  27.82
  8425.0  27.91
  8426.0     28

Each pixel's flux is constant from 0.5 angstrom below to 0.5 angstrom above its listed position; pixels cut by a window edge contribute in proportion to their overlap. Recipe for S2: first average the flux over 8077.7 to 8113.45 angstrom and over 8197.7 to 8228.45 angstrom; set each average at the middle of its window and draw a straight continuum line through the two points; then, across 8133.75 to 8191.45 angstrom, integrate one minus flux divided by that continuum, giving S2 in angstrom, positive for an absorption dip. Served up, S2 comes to 5.9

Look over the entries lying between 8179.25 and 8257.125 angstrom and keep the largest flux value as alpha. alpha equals 61.26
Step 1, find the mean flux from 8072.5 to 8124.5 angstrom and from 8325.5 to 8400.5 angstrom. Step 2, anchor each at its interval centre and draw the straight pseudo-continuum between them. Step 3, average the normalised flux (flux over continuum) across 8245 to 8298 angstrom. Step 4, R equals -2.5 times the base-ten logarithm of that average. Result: 0.049 mag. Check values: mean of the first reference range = 31.8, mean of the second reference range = 30.3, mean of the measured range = 29.4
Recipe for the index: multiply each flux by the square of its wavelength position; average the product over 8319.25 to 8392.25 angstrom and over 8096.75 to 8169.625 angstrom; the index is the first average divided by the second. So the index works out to 1.02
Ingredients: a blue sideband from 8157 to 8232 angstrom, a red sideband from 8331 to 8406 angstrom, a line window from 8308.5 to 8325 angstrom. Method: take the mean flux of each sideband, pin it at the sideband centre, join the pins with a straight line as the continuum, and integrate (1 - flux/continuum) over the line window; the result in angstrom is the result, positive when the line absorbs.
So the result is 1.0 angstrom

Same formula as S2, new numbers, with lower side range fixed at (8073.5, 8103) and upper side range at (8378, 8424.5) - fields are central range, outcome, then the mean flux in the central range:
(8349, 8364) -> -0.9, 31.8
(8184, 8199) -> 0.3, 30.5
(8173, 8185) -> 1.0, 28.6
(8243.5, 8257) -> 0.8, 29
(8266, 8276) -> 0.4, 29.4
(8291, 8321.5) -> 0.6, 29.9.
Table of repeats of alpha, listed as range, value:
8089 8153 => 33.98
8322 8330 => 29.42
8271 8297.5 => 31.06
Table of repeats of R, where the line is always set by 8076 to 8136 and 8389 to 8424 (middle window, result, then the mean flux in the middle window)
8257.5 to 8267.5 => 0.079 mag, 28.8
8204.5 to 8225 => 0.065 mag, 29.4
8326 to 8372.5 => 0.000 mag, 30.5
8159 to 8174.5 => 0.061 mag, 29.8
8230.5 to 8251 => 0.011 mag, 30.8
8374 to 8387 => 0.008 mag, 30.1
